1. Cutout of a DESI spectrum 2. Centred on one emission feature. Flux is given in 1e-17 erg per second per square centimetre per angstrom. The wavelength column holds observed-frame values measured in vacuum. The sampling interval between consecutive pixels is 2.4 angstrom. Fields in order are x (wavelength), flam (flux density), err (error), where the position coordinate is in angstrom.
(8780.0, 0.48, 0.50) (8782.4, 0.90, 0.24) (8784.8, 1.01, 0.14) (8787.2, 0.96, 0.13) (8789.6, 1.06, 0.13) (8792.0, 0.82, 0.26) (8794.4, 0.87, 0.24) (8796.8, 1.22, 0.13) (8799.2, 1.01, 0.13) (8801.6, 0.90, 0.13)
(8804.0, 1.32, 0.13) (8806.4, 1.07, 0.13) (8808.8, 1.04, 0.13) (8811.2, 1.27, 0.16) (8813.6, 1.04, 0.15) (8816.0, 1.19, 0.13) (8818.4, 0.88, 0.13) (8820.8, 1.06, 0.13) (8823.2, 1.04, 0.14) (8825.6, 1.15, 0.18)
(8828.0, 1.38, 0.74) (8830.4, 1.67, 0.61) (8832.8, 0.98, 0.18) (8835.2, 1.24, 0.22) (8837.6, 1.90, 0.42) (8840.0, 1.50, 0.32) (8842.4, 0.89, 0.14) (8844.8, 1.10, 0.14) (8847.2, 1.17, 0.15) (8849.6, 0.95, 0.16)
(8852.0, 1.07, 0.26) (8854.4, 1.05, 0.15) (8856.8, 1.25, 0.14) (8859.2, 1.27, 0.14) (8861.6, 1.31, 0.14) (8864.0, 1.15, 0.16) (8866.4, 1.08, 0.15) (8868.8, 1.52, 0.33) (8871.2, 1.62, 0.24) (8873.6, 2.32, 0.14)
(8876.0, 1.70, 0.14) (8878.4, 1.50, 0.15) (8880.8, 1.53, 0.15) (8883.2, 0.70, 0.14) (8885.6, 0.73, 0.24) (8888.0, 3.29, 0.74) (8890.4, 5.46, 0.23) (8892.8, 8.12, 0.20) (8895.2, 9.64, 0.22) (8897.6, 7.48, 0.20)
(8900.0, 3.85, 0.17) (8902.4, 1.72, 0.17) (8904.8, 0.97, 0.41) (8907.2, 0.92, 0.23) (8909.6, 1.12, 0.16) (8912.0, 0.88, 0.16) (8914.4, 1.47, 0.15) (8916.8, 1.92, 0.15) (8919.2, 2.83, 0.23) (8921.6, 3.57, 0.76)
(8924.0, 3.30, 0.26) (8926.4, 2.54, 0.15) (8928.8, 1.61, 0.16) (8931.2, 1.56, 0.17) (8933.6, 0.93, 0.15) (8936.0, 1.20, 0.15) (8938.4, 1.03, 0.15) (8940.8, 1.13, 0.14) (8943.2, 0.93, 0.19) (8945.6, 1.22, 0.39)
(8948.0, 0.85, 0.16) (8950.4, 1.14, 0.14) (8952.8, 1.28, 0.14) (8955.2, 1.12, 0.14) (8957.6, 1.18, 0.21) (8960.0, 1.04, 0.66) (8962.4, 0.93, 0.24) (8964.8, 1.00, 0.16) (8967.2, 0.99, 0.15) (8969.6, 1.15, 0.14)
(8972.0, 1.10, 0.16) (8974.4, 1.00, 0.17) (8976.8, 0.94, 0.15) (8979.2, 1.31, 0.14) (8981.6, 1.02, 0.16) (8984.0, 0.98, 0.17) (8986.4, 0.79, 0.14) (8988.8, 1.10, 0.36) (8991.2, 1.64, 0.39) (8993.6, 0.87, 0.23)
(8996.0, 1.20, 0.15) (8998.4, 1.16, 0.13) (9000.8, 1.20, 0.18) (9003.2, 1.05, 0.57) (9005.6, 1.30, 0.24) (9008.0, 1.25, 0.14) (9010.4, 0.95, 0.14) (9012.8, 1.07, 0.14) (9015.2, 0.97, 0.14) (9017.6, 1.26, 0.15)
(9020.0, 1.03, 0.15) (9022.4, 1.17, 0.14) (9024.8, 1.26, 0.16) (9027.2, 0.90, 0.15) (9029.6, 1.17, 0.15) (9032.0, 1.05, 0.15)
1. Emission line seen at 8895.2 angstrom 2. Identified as H-alpha 6563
